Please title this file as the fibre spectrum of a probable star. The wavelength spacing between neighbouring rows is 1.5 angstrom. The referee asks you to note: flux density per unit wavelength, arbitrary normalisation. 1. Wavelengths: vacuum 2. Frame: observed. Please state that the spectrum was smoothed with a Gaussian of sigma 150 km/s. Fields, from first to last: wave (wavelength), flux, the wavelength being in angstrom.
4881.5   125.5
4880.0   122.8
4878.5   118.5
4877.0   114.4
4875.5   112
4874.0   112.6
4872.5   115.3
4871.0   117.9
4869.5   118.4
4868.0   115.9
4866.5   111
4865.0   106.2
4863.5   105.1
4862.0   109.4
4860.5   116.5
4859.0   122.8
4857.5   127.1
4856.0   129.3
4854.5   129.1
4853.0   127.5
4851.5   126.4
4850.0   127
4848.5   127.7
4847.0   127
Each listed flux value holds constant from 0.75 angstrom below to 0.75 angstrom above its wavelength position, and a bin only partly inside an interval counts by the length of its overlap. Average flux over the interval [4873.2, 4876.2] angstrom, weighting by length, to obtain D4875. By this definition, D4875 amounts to 112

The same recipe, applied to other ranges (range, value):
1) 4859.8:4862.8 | 113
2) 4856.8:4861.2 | 122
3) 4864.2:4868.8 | 111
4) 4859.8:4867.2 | 110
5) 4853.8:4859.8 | 127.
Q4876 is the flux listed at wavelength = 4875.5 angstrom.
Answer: 112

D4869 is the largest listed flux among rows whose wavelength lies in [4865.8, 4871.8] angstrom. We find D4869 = 118.4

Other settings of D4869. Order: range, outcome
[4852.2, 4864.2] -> 129.3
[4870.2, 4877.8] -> 117.9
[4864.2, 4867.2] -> 111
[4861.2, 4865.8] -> 109.4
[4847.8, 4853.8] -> 127.7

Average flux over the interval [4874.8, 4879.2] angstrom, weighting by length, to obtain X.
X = 115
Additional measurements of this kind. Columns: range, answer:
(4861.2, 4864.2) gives 107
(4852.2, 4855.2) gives 128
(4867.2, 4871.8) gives 117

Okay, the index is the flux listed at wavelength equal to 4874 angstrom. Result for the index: 112.6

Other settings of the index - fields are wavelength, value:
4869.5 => 118.4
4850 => 127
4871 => 117.9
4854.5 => 129.1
